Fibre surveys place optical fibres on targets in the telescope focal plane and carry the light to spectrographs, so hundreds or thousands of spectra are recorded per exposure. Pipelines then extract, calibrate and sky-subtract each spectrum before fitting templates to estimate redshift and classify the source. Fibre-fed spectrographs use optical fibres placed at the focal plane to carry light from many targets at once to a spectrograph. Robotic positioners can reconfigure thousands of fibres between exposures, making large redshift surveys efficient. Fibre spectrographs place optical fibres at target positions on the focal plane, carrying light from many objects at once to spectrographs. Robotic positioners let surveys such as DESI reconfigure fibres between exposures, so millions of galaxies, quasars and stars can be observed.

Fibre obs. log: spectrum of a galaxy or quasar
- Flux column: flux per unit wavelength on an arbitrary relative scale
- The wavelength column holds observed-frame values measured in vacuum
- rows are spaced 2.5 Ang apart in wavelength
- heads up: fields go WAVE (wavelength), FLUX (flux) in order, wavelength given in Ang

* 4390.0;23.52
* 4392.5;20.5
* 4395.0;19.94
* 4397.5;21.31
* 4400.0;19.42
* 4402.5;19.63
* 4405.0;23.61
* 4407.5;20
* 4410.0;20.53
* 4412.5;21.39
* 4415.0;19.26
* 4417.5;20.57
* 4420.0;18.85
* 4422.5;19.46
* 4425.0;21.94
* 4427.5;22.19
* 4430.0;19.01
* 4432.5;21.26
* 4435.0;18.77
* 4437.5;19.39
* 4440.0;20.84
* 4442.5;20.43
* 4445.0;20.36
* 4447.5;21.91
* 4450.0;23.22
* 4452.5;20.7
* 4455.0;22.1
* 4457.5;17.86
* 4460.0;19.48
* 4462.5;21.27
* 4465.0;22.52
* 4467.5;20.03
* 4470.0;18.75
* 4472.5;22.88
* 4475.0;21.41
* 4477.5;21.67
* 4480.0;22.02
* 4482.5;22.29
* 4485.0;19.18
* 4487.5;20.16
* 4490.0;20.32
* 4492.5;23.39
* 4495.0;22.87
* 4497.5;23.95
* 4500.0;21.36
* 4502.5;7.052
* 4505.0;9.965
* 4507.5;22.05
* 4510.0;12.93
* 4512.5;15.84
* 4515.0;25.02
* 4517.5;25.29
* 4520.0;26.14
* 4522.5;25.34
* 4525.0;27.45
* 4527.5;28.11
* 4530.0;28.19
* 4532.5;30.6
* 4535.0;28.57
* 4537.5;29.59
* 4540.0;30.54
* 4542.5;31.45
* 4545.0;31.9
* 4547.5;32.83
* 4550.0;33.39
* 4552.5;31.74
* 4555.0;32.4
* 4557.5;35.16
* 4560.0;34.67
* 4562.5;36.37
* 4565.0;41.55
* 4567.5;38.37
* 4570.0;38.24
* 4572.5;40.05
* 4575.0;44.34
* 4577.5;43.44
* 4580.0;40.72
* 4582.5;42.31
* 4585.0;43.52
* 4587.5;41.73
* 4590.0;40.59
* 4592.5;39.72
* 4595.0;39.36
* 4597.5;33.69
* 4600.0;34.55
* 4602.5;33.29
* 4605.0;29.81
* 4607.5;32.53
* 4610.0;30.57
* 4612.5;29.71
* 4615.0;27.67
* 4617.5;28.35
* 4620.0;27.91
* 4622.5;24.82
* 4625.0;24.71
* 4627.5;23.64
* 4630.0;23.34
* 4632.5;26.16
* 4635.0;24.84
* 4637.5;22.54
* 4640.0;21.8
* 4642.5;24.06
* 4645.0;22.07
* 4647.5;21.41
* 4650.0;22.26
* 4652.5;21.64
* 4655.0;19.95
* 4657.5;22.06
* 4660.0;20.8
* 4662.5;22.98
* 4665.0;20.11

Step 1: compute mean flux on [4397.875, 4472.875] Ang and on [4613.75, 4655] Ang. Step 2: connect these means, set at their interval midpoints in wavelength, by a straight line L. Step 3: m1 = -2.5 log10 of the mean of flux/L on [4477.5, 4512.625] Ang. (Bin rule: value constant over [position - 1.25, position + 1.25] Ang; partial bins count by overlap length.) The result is 0.14 mag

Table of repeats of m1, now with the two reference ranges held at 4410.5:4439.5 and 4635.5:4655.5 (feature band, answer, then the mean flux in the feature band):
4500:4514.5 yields 0.37 mag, 14.8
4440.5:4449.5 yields -0.04 mag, 21.1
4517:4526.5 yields -0.24 mag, 26.2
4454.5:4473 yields 0.01 mag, 20.5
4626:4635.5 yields -0.11 mag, 24.5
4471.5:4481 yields -0.07 mag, 22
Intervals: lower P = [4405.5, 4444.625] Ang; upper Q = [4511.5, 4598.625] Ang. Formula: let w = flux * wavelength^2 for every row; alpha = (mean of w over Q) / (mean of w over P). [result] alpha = 1.78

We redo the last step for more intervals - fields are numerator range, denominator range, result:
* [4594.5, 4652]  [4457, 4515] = 1.46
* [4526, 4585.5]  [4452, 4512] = 1.84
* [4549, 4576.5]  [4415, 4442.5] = 1.95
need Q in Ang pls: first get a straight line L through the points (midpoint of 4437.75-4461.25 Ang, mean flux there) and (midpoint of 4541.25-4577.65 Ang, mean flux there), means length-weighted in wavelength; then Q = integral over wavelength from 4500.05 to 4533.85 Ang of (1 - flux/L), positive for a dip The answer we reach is 9.6 Ang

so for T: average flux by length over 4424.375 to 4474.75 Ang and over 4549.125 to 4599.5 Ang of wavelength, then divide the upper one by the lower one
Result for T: 1.86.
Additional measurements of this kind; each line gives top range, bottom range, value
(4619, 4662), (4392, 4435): 1.13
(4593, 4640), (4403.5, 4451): 1.39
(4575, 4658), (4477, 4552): 1.25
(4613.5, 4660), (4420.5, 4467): 1.15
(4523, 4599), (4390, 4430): 1.73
